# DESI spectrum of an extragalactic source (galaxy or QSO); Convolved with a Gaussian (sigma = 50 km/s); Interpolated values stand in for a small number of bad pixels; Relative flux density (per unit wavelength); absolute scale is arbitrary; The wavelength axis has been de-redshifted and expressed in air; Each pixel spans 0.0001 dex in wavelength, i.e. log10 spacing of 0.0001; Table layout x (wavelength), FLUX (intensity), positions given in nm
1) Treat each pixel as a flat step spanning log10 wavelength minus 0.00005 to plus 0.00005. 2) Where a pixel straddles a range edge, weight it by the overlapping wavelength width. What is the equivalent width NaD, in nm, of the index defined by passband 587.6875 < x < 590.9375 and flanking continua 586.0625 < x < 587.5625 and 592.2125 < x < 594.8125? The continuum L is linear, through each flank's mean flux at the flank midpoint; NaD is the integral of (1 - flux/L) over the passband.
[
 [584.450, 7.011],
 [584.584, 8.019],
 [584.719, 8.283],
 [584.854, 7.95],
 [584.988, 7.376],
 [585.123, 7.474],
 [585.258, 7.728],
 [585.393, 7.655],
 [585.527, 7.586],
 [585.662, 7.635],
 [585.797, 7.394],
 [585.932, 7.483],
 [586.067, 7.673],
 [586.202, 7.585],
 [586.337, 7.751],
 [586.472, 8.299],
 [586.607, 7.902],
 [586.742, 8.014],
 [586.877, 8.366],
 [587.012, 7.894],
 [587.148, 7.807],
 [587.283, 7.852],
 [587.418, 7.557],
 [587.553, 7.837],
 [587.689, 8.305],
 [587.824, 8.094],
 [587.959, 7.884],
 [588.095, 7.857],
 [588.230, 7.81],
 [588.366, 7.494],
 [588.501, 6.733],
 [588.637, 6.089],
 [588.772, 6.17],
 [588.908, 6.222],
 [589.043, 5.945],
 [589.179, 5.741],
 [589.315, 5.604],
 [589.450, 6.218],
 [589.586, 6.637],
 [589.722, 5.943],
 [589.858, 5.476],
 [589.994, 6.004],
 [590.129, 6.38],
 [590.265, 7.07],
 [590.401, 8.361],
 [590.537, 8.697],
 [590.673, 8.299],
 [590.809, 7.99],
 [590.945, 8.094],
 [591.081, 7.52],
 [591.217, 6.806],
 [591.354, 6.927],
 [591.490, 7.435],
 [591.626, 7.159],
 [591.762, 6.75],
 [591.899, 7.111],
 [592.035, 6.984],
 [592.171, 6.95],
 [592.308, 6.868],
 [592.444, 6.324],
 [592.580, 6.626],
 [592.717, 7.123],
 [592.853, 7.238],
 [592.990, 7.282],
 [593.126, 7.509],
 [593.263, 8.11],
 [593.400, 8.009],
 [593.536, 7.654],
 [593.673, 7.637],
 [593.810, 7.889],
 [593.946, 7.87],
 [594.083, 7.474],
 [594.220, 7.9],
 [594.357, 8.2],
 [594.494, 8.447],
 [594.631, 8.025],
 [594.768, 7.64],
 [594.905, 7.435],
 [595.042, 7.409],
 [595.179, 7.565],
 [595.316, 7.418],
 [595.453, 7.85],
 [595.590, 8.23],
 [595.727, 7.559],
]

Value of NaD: 0.34 nm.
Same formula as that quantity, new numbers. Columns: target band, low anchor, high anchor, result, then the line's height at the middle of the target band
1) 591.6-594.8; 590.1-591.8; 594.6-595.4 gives 0.04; 7.55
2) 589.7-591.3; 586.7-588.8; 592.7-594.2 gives 0.08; 7.64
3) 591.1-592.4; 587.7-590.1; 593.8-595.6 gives 0.03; 7.2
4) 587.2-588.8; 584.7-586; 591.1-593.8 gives -0.01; 7.47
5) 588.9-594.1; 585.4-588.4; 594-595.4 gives 0.47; 7.78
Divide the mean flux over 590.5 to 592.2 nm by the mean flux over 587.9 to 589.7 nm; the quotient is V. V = 1.12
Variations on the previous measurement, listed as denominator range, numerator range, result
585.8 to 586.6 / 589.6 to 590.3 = 0.80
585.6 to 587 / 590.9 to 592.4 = 0.91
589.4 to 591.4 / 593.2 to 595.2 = 1.10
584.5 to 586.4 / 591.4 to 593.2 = 0.92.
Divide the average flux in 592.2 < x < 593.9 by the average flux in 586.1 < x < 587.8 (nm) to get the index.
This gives 0.93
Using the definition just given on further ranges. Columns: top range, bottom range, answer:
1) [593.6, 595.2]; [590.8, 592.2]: 1.08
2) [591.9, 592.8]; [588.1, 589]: 1.01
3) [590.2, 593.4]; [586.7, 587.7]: 0.93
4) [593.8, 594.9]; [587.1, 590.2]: 1.15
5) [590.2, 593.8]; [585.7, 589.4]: 1.00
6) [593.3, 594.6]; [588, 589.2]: 1.17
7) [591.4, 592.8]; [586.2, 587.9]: 0.87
